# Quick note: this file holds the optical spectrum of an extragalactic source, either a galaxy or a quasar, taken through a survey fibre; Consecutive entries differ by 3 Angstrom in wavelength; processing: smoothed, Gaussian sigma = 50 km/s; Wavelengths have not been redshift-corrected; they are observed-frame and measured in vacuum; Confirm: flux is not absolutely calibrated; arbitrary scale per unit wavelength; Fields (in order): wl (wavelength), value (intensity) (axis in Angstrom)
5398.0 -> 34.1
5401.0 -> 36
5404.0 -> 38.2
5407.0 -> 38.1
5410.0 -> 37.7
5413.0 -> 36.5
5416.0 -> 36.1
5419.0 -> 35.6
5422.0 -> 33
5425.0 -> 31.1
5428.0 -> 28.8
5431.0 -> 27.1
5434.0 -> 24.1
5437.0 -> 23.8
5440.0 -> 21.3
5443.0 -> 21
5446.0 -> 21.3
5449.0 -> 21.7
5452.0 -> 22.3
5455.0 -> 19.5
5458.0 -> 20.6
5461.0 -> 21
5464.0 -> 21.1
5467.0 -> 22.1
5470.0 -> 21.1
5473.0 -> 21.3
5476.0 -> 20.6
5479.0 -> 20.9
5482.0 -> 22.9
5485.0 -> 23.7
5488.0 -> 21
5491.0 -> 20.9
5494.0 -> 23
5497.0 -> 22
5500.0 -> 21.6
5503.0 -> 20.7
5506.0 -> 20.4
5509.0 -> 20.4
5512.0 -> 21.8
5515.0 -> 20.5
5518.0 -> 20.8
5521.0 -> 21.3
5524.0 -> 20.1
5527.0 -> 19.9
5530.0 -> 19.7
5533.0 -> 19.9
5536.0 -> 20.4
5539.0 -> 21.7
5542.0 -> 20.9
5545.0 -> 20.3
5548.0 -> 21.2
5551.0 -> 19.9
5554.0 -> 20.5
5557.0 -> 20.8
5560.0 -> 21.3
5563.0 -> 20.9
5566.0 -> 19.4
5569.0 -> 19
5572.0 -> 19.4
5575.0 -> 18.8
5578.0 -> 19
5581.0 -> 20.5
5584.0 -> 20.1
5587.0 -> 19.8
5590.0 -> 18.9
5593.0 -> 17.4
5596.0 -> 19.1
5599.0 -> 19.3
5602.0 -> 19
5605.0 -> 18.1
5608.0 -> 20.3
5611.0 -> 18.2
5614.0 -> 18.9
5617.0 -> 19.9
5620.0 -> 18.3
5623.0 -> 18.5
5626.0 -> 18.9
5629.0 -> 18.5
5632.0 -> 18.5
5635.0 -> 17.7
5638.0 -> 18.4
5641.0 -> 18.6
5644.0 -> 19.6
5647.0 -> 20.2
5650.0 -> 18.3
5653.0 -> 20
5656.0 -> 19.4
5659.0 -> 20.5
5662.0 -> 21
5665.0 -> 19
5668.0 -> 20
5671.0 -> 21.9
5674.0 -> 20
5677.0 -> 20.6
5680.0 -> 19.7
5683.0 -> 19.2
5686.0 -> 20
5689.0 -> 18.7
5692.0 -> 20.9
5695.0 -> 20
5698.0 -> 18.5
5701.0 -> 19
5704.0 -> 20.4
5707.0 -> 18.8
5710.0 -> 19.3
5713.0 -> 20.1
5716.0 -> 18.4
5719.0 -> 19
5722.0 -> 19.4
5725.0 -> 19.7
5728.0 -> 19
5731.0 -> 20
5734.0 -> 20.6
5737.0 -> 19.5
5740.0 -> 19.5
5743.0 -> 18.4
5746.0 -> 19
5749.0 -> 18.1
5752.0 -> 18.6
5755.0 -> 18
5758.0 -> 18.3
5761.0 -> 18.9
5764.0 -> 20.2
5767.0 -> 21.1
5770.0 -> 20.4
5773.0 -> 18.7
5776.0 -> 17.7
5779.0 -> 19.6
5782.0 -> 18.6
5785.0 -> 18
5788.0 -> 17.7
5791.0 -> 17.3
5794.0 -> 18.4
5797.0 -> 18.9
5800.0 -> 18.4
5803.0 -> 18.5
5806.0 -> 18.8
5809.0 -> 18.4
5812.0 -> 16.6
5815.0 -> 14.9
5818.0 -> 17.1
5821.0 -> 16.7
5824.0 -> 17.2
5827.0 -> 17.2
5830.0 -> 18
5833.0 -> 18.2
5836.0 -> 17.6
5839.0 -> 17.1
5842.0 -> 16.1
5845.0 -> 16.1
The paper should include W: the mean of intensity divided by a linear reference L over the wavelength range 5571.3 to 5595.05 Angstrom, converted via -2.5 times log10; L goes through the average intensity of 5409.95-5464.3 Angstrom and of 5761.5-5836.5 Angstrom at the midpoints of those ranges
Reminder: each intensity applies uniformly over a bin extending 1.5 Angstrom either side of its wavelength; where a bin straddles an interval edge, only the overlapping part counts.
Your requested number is 0.196 mag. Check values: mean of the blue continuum 26.3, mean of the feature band 19.2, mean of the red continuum 18.2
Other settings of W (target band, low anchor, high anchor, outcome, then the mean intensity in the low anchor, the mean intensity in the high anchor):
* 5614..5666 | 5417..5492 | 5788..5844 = 0.074 mag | 23.6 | 17.5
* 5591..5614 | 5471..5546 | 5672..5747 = 0.087 mag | 21.1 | 19.5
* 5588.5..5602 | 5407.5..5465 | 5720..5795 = 0.220 mag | 26.8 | 19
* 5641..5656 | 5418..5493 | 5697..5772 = 0.062 mag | 23.4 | 19.3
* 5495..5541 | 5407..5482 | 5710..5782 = 0.159 mag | 25.6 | 19.2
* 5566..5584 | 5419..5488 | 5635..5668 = 0.084 mag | 23.4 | 19.4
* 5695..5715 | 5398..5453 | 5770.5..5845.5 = 0.087 mag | 29.8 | 17.7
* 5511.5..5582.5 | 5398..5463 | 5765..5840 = 0.232 mag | 28.4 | 18.1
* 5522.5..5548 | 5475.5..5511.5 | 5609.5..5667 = 0.022 mag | 21.5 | 19.1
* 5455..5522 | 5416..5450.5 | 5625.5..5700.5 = 0.171 mag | 26.7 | 19.5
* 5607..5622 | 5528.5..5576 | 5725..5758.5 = 0.045 mag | 20.3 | 19.1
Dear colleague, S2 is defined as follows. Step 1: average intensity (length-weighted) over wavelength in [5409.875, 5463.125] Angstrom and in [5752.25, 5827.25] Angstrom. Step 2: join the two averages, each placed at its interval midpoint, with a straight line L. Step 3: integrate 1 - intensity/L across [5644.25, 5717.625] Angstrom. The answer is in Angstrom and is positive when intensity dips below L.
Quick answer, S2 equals 3.6 Angstrom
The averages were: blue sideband 26.5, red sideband 18.2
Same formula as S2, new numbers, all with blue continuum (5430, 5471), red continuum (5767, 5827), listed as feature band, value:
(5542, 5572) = 0.6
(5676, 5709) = -0.6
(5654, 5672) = -0.6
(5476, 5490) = -0.2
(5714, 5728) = -0.2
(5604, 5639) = 2.3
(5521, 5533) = 0.6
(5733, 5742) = -0.5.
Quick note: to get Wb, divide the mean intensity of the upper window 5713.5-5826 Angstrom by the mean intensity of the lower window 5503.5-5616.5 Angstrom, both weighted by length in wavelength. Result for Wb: 0.93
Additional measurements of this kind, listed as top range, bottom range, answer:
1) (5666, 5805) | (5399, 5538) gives 0.79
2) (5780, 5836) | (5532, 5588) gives 0.88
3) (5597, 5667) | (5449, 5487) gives 0.89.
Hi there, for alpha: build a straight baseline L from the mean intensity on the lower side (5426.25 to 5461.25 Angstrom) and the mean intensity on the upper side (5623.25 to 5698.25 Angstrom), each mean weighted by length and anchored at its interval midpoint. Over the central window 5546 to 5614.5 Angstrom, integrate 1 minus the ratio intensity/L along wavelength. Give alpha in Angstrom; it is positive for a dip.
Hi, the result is 3.9 Angstrom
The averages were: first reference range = 22.8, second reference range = 19.5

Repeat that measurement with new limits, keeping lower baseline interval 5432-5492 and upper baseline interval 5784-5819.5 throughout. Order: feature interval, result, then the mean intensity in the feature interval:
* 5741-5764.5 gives -0.4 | 18.6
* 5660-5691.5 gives -1.4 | 20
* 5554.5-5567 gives -0.1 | 20.6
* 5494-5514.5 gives -0.1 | 21.3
